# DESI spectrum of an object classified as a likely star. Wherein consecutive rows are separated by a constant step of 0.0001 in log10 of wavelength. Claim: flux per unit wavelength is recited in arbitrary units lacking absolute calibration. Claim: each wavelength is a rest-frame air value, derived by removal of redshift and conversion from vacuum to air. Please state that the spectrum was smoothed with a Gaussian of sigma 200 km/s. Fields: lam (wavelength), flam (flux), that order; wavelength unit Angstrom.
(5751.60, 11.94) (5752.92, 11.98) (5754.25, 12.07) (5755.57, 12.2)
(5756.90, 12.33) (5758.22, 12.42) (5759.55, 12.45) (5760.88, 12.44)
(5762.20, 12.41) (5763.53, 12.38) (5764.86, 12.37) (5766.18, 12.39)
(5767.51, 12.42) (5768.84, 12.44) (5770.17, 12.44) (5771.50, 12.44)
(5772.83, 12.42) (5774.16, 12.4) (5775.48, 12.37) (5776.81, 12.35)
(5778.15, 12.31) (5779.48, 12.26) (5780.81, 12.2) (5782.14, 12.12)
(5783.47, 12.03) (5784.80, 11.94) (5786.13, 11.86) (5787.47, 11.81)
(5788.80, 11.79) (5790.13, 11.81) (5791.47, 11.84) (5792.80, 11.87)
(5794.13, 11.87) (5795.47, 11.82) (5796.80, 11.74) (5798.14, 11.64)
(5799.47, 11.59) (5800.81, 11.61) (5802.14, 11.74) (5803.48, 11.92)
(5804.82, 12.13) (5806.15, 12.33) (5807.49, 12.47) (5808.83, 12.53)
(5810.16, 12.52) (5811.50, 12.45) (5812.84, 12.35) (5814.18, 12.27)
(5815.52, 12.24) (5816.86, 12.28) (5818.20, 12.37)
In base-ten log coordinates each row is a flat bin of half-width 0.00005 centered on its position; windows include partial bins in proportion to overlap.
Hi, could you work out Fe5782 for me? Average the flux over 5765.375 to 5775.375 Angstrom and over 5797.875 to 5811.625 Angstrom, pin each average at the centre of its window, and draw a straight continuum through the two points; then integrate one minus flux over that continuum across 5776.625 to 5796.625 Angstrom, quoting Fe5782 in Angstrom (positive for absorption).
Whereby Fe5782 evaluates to 0.5 Angstrom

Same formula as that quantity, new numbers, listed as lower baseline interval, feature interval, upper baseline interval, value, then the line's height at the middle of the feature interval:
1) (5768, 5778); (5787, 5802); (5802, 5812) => 0.7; 12.3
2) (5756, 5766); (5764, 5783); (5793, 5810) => -0.1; 12.3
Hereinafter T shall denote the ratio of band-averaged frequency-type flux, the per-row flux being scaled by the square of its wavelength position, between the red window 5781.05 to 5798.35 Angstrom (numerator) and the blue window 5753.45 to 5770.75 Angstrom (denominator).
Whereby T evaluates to 0.97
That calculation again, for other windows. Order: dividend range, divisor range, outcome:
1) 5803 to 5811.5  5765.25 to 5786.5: 1.02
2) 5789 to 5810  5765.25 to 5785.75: 0.98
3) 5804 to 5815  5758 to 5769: 1.01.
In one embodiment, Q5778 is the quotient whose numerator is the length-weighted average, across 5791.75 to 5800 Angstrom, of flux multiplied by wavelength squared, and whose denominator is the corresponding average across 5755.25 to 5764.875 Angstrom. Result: 1.0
